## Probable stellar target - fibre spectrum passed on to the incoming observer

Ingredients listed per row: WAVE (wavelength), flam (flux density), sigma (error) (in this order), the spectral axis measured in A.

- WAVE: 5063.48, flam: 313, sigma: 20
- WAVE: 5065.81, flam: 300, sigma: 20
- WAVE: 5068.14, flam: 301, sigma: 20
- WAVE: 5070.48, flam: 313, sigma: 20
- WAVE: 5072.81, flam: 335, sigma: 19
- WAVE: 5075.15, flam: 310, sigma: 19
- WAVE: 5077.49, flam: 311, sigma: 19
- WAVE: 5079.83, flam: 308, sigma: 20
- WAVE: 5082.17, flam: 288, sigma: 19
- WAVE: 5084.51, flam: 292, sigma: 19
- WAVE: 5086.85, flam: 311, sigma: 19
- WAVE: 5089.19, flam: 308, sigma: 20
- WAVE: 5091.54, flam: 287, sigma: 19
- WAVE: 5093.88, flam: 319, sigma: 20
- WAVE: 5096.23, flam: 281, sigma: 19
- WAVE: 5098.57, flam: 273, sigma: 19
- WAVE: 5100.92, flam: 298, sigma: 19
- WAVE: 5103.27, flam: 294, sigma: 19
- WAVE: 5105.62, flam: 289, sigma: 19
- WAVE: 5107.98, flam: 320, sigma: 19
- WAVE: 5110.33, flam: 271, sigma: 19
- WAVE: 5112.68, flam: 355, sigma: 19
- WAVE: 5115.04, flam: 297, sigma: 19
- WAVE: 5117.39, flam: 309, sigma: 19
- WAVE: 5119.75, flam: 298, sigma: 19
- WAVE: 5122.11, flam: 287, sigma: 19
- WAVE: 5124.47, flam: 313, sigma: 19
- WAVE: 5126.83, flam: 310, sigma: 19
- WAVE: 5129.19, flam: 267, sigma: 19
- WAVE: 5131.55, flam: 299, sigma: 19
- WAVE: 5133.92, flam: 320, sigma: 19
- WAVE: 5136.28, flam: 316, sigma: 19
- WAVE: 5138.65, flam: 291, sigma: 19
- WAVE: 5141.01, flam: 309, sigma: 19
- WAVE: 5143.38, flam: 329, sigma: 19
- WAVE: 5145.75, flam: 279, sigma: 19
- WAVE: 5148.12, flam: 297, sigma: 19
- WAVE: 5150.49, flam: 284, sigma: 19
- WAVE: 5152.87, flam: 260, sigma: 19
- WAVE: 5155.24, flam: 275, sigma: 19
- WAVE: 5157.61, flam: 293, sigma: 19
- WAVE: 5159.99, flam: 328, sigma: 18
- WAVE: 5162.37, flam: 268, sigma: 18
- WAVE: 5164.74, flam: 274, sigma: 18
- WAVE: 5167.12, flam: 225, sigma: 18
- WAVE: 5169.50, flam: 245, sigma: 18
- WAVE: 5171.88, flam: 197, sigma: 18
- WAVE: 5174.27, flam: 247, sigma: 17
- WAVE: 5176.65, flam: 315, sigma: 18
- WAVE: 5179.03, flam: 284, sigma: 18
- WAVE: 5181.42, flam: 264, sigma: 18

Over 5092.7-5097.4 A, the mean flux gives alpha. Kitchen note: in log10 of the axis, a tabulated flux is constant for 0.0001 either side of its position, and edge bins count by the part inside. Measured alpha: 300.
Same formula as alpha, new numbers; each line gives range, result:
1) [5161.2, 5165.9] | 271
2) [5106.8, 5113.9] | 315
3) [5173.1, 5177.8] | 281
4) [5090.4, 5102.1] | 292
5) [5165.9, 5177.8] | 246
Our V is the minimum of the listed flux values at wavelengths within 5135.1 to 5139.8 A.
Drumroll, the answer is 291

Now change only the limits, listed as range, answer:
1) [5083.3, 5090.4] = 292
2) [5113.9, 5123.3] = 287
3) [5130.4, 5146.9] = 279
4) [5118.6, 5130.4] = 267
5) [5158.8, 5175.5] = 197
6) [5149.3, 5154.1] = 260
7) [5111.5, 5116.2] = 297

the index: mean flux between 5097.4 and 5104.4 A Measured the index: 288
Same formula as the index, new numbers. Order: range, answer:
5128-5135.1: 295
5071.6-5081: 316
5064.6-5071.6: 305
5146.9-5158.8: 282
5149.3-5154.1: 272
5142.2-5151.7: 297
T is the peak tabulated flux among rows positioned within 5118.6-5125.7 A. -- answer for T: 313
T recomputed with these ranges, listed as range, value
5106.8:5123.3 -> 355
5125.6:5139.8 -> 320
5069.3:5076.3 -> 335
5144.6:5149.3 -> 297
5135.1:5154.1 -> 329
